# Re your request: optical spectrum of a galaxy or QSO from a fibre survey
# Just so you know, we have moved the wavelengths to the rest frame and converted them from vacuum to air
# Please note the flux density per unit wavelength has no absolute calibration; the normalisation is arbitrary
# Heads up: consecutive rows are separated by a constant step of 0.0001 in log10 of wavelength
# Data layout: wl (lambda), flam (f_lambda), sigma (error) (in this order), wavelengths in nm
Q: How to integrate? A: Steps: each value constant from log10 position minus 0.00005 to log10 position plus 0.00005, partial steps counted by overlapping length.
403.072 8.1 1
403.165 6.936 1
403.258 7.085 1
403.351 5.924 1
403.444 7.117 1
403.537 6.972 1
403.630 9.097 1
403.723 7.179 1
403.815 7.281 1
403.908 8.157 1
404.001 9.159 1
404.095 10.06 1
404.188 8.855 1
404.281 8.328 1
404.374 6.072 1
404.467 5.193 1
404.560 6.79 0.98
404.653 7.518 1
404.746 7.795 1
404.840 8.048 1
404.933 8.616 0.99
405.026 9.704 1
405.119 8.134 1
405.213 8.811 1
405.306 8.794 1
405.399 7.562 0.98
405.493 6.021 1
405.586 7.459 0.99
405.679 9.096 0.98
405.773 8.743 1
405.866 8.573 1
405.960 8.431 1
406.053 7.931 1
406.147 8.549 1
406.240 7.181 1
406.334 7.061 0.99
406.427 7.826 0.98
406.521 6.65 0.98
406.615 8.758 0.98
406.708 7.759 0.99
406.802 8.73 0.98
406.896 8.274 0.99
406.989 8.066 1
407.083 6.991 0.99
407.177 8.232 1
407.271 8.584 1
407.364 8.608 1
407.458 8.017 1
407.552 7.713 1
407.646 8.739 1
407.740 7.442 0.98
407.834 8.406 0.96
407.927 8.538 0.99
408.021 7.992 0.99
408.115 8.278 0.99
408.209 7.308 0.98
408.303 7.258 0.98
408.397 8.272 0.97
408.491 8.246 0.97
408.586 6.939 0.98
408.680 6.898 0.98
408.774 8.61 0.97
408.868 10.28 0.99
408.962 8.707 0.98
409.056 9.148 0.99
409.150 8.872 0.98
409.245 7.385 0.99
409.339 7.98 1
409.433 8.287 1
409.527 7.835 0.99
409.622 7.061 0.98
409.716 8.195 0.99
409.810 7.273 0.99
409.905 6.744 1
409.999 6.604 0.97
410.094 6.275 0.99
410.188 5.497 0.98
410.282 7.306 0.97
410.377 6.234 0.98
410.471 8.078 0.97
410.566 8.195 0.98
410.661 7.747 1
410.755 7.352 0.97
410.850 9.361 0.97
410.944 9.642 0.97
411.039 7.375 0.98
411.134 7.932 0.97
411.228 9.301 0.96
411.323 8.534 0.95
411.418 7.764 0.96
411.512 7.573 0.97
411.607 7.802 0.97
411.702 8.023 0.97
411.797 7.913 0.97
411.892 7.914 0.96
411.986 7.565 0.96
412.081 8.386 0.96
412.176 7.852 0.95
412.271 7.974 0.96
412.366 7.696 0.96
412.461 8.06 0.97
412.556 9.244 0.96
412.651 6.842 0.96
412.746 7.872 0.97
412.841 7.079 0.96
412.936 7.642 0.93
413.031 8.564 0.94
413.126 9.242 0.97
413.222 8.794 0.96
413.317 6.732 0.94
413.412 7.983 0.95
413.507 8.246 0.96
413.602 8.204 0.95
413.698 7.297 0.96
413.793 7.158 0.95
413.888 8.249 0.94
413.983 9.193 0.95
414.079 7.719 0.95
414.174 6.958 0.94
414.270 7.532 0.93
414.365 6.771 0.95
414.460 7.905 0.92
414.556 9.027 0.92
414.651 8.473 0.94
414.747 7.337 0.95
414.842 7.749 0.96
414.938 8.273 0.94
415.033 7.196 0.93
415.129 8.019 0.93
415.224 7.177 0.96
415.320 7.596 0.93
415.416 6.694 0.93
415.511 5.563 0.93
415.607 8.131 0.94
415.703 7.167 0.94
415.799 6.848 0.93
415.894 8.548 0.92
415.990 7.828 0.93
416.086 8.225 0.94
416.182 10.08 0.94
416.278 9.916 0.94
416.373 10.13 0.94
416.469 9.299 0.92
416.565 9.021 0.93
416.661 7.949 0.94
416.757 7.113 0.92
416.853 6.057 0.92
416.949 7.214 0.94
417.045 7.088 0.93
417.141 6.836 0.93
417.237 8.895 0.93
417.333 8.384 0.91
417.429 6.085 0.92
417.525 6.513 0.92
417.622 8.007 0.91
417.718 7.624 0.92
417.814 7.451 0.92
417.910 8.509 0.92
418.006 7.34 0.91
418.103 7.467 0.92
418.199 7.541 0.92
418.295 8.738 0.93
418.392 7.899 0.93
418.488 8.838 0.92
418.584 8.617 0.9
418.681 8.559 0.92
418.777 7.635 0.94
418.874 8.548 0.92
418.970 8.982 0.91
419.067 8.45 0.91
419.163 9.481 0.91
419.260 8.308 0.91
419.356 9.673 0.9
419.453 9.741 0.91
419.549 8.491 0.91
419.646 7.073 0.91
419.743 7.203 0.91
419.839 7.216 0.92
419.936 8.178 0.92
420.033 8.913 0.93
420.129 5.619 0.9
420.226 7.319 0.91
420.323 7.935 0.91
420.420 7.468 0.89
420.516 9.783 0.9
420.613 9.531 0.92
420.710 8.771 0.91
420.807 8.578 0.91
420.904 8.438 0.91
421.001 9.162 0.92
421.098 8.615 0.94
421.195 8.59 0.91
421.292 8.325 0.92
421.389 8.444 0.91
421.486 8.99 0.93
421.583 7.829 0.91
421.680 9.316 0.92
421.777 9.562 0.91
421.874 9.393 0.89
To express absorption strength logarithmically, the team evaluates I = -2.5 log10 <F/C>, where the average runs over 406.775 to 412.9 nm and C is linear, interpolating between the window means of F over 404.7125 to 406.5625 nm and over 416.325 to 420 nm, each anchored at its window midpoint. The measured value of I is 0.02 mag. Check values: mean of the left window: 8.05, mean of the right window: 8.06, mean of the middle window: 7.92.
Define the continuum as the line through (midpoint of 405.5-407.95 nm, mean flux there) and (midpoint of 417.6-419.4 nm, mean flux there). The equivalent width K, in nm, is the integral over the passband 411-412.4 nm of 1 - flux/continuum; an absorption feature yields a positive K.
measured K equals 0.03 nm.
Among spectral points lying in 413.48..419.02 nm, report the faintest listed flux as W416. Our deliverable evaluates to 5.563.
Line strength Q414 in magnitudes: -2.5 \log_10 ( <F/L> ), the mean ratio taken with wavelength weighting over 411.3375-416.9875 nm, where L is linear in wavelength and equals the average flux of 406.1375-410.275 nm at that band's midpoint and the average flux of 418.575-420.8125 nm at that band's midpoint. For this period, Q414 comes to 0.03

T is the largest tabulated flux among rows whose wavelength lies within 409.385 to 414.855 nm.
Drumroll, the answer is 9.642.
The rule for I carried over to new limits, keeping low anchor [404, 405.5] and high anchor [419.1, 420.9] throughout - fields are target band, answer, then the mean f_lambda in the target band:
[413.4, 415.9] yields 0.07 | 7.65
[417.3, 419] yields 0.05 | 7.91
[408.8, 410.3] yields 0.05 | 7.74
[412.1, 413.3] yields 0.01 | 8.04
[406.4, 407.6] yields 0.00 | 8.02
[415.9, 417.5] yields 0.01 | 8.12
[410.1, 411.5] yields 0.04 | 7.83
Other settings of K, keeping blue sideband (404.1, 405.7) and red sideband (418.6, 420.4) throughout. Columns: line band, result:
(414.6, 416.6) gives 0.009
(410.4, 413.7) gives -0.015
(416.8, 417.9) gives 0.108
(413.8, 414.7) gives 0.013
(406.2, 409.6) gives -0.054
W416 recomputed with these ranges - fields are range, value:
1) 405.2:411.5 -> 5.497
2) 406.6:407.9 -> 6.991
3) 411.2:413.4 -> 6.732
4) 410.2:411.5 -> 6.234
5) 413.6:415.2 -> 6.771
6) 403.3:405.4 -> 5.193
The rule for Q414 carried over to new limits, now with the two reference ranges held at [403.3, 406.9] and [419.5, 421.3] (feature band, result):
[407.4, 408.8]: 0.01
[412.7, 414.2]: 0.01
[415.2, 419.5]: 0.01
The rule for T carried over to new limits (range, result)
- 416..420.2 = 10.13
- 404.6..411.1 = 10.28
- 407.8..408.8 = 8.61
